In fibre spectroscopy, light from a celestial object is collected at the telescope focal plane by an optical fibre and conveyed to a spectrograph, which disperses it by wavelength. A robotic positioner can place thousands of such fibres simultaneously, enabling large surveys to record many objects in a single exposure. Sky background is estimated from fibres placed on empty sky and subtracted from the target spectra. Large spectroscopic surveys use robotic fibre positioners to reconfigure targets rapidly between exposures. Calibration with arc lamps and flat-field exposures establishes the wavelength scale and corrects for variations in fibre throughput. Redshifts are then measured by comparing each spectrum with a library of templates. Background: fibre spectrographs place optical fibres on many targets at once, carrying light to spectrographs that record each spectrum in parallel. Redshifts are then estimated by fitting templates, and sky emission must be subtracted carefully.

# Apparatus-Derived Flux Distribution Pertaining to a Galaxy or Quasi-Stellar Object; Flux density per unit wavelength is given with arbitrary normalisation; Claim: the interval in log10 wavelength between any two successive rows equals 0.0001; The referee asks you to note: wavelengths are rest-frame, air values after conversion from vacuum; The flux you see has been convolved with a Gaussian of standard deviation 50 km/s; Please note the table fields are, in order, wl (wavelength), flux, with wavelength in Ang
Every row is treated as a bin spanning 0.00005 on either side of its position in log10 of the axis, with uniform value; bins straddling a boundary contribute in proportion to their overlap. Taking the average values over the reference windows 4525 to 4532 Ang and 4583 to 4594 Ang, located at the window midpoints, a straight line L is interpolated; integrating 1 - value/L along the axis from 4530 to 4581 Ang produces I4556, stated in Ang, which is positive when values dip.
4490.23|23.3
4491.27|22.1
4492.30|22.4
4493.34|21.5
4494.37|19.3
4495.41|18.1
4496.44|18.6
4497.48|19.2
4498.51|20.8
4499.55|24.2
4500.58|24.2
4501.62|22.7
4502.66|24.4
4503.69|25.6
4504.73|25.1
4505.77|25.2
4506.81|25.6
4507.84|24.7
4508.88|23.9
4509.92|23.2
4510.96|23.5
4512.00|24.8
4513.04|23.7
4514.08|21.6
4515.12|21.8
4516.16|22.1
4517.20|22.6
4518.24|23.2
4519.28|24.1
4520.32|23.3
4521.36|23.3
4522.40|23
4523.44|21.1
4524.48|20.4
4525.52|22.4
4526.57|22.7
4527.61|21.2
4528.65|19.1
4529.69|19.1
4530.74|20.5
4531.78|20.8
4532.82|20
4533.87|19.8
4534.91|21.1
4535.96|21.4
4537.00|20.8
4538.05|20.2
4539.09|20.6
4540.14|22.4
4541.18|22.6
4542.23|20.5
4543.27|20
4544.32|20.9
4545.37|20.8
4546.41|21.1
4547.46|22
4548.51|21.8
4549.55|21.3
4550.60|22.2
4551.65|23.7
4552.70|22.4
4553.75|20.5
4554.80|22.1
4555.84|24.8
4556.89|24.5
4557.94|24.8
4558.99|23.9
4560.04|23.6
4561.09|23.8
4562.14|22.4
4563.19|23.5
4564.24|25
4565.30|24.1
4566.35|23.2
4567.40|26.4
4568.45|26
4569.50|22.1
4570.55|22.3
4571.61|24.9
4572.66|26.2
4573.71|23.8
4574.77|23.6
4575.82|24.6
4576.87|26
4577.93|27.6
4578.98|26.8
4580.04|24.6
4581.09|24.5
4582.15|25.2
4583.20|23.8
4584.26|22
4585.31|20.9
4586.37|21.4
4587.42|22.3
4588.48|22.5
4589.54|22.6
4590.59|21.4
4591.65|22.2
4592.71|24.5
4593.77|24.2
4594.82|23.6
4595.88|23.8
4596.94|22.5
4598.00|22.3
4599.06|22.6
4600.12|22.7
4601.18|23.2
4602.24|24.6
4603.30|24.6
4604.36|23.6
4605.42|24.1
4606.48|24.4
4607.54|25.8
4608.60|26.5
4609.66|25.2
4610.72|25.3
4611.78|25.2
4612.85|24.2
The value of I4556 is -3.09 Ang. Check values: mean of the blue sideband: 20.8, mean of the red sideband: 22.4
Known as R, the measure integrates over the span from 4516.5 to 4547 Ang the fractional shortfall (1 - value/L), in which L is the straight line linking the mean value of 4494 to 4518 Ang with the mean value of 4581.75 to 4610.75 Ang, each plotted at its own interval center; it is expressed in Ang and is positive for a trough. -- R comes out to 2.2 Ang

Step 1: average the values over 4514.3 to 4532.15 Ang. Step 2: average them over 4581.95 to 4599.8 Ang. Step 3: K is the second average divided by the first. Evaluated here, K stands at 1.0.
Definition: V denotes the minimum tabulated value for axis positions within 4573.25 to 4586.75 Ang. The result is 20.9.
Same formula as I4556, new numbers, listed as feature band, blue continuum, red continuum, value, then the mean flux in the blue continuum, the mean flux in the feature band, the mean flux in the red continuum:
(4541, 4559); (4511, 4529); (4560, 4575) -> 1.0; 22.4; 22.2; 24.1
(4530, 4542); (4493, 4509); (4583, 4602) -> 1.0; 22.7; 20.9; 22.7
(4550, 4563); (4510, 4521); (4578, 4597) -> 0.0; 23.1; 23.2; 23.4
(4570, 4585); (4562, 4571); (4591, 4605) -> -0.6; 24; 24.6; 23.4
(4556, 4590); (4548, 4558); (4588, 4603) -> -1.7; 22.7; 24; 23.1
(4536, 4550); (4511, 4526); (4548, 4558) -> 1.0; 22.7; 21.2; 22.7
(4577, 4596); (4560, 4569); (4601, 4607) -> 0.5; 24.2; 23.6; 24.1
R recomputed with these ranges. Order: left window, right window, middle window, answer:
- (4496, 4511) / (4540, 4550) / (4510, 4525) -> 0.0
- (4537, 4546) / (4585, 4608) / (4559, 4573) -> -1.3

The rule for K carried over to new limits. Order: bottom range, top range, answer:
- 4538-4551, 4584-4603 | 1.07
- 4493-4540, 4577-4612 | 1.08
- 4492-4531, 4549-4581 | 1.07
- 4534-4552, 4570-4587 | 1.14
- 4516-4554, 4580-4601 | 1.07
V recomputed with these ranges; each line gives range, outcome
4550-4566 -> 20.5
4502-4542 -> 19.1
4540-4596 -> 20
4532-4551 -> 19.8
